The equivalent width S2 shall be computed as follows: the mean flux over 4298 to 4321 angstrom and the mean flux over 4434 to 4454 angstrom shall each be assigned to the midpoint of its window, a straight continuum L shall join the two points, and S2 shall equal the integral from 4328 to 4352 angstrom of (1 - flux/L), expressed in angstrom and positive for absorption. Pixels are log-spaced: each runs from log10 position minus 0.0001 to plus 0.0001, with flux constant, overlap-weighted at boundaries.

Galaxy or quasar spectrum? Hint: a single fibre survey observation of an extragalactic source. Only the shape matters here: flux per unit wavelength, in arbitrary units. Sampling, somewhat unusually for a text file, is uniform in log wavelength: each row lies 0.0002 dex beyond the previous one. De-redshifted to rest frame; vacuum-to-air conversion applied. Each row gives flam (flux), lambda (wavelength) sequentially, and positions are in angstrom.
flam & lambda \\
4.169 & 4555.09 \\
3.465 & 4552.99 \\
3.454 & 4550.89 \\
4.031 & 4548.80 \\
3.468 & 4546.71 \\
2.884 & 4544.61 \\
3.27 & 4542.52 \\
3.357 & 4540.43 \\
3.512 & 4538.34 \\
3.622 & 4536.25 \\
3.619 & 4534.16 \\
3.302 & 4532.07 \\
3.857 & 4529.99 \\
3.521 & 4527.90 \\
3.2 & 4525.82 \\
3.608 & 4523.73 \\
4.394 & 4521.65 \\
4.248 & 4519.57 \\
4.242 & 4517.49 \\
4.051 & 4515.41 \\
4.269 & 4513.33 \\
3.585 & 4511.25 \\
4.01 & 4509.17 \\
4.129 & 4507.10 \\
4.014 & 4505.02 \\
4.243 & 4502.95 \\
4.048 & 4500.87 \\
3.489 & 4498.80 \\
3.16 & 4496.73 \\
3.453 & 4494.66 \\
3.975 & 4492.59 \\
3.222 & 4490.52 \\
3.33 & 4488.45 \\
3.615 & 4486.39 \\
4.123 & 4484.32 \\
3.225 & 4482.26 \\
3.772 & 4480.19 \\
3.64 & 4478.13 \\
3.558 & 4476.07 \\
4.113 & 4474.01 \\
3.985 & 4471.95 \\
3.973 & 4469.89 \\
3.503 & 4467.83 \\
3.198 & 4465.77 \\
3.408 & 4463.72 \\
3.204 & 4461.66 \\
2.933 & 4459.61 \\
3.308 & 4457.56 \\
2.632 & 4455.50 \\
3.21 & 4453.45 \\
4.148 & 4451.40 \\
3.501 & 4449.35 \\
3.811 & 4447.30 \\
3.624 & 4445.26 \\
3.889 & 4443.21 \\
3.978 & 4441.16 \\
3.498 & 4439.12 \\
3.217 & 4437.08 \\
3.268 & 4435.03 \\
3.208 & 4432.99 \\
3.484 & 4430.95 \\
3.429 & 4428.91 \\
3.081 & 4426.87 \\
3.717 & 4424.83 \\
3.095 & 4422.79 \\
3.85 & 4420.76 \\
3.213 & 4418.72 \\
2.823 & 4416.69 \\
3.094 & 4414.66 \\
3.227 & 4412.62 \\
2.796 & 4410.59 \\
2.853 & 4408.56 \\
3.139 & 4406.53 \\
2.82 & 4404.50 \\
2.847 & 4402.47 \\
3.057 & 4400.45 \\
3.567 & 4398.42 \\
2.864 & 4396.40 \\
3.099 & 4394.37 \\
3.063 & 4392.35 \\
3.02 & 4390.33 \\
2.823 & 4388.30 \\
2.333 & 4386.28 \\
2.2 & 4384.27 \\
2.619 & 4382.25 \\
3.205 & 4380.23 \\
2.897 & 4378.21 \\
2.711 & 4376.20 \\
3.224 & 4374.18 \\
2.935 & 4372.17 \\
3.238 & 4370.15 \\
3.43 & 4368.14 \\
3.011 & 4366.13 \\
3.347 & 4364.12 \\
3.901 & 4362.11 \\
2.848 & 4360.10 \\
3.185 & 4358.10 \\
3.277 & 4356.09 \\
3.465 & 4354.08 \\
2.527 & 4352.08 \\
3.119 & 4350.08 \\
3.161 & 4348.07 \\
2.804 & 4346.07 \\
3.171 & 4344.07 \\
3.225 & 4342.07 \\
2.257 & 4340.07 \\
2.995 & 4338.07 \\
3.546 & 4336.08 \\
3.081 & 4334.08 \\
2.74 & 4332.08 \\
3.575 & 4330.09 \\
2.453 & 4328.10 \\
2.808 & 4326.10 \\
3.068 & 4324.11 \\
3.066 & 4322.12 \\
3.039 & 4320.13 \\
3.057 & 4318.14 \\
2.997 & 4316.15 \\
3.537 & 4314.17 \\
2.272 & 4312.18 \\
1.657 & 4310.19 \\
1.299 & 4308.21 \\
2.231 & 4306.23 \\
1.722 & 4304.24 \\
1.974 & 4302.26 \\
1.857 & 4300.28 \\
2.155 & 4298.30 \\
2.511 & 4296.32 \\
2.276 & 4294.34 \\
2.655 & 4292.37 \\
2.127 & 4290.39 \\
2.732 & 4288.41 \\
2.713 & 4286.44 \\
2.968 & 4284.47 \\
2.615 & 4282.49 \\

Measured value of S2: -3.7 angstrom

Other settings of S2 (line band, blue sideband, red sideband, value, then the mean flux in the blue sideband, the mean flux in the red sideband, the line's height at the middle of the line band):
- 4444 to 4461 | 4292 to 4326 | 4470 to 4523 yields 0.5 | 2.44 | 3.84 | 3.51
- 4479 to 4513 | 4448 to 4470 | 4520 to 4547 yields -2.8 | 3.35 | 3.53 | 3.44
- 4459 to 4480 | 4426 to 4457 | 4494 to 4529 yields 0.3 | 3.46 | 3.87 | 3.63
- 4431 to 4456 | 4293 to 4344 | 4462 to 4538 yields -0.9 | 2.63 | 3.73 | 3.39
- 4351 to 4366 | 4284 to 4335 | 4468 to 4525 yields -1.7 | 2.56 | 3.82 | 2.89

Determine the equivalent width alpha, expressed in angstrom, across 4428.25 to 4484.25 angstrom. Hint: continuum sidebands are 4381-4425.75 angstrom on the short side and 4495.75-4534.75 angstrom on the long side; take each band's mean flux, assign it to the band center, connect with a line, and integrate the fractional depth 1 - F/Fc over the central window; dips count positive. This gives -2.0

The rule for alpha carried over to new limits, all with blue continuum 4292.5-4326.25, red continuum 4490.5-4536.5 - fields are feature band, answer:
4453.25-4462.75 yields 1.1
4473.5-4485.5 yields -0.5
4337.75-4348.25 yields -1.0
